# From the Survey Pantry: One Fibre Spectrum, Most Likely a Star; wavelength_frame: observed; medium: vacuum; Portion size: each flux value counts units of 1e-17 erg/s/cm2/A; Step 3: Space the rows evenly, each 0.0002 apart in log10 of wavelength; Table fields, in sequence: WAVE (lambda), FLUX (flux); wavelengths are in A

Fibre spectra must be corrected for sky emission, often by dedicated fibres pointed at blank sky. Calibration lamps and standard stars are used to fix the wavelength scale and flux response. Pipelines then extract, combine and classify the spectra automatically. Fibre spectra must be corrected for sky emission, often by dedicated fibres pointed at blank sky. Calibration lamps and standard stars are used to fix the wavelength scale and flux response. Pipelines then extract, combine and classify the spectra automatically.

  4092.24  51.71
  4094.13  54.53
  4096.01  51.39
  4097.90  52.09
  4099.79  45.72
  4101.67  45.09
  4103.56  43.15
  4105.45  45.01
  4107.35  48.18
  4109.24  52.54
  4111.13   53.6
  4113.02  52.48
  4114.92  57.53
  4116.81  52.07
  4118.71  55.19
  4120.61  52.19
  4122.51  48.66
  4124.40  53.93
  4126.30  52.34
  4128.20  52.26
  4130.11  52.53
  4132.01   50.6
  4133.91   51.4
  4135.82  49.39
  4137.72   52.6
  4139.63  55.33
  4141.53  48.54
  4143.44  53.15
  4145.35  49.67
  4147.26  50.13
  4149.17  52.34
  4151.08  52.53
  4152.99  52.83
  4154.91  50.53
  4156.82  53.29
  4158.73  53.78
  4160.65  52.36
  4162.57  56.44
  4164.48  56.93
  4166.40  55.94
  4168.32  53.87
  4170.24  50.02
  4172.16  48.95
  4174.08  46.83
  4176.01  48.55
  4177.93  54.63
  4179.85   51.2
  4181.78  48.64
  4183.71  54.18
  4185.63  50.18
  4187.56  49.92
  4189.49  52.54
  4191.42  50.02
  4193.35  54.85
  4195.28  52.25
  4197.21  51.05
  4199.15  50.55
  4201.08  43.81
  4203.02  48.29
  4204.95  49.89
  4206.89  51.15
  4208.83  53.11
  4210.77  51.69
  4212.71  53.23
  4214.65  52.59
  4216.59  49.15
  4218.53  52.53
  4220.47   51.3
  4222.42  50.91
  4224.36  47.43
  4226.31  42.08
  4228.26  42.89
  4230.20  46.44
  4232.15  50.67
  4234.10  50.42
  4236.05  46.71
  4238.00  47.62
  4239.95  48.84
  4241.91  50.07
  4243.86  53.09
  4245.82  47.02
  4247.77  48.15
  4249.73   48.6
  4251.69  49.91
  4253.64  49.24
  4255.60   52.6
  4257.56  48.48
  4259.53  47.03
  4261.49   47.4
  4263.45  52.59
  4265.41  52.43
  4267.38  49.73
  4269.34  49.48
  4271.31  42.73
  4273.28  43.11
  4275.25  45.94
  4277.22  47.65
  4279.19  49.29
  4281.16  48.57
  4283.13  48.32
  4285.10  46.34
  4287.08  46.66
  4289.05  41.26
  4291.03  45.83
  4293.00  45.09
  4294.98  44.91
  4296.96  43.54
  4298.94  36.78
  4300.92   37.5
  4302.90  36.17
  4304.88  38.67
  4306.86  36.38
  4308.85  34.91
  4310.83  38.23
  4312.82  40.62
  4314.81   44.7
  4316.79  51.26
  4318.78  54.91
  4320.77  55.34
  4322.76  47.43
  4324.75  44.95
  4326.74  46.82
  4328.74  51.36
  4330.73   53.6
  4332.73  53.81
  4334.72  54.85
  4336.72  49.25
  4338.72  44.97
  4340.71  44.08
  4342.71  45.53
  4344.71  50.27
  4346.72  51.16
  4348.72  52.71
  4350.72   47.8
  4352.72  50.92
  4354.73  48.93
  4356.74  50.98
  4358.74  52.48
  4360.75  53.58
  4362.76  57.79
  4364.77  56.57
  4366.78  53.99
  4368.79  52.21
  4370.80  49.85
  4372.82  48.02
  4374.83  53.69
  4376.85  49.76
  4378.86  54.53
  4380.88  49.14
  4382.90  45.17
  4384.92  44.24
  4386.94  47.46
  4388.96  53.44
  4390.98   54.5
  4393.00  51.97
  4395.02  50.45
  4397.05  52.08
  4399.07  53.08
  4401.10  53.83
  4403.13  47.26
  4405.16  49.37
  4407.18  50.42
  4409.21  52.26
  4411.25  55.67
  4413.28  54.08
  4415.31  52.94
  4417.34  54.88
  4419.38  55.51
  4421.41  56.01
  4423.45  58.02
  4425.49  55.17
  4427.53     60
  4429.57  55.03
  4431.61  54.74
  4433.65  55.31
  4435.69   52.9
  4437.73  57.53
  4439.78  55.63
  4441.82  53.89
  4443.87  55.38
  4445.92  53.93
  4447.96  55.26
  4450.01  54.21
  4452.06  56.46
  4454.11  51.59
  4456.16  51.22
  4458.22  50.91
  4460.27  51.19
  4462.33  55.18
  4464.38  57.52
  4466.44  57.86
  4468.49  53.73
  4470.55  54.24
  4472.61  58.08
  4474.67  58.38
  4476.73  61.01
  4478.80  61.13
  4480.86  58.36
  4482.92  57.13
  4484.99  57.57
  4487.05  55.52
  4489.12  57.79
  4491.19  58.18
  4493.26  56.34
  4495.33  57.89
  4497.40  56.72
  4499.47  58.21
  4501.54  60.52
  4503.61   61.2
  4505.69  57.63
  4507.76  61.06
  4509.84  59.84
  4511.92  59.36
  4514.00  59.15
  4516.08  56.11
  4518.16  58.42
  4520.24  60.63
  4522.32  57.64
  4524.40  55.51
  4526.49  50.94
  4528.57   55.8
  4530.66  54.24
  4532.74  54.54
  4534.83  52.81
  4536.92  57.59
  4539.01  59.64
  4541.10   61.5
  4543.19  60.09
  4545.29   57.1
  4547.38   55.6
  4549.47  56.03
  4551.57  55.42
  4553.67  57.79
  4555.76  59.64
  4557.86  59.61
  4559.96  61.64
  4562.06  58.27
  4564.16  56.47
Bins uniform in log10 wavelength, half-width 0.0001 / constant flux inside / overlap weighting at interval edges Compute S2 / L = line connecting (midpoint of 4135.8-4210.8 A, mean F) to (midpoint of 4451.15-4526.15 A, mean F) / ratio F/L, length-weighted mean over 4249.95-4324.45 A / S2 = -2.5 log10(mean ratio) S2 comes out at 0.17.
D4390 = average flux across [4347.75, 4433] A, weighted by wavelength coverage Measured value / 52.4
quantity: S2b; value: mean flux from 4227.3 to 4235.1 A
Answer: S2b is 47.6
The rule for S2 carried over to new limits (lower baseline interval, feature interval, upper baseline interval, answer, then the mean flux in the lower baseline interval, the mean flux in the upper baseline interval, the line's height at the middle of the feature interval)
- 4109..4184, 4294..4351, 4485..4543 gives 0.19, 52.2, 57.6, 54.8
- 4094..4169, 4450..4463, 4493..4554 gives 0.07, 51.8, 57.5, 56.5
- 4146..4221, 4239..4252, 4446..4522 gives 0.07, 51.6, 57.1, 52.7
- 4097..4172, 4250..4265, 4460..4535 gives 0.08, 51.7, 57.3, 53.6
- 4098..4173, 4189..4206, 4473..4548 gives 0.05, 51.6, 57.8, 52.7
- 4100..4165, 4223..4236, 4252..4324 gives 0.02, 51.6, 45.6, 47.9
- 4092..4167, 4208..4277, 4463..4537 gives 0.10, 51.7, 57.5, 53.5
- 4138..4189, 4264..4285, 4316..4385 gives 0.08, 52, 50.7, 51.2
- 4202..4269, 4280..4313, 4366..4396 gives 0.19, 49.5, 50.5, 49.9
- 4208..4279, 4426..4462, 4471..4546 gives 0.02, 49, 57.8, 55.7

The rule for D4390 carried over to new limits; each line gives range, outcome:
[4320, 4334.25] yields 50.6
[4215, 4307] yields 46.9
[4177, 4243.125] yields 50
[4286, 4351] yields 45.8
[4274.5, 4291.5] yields 46.7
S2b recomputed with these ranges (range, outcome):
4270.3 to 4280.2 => 45.7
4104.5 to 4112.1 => 49.8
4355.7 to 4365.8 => 54.3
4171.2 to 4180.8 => 50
